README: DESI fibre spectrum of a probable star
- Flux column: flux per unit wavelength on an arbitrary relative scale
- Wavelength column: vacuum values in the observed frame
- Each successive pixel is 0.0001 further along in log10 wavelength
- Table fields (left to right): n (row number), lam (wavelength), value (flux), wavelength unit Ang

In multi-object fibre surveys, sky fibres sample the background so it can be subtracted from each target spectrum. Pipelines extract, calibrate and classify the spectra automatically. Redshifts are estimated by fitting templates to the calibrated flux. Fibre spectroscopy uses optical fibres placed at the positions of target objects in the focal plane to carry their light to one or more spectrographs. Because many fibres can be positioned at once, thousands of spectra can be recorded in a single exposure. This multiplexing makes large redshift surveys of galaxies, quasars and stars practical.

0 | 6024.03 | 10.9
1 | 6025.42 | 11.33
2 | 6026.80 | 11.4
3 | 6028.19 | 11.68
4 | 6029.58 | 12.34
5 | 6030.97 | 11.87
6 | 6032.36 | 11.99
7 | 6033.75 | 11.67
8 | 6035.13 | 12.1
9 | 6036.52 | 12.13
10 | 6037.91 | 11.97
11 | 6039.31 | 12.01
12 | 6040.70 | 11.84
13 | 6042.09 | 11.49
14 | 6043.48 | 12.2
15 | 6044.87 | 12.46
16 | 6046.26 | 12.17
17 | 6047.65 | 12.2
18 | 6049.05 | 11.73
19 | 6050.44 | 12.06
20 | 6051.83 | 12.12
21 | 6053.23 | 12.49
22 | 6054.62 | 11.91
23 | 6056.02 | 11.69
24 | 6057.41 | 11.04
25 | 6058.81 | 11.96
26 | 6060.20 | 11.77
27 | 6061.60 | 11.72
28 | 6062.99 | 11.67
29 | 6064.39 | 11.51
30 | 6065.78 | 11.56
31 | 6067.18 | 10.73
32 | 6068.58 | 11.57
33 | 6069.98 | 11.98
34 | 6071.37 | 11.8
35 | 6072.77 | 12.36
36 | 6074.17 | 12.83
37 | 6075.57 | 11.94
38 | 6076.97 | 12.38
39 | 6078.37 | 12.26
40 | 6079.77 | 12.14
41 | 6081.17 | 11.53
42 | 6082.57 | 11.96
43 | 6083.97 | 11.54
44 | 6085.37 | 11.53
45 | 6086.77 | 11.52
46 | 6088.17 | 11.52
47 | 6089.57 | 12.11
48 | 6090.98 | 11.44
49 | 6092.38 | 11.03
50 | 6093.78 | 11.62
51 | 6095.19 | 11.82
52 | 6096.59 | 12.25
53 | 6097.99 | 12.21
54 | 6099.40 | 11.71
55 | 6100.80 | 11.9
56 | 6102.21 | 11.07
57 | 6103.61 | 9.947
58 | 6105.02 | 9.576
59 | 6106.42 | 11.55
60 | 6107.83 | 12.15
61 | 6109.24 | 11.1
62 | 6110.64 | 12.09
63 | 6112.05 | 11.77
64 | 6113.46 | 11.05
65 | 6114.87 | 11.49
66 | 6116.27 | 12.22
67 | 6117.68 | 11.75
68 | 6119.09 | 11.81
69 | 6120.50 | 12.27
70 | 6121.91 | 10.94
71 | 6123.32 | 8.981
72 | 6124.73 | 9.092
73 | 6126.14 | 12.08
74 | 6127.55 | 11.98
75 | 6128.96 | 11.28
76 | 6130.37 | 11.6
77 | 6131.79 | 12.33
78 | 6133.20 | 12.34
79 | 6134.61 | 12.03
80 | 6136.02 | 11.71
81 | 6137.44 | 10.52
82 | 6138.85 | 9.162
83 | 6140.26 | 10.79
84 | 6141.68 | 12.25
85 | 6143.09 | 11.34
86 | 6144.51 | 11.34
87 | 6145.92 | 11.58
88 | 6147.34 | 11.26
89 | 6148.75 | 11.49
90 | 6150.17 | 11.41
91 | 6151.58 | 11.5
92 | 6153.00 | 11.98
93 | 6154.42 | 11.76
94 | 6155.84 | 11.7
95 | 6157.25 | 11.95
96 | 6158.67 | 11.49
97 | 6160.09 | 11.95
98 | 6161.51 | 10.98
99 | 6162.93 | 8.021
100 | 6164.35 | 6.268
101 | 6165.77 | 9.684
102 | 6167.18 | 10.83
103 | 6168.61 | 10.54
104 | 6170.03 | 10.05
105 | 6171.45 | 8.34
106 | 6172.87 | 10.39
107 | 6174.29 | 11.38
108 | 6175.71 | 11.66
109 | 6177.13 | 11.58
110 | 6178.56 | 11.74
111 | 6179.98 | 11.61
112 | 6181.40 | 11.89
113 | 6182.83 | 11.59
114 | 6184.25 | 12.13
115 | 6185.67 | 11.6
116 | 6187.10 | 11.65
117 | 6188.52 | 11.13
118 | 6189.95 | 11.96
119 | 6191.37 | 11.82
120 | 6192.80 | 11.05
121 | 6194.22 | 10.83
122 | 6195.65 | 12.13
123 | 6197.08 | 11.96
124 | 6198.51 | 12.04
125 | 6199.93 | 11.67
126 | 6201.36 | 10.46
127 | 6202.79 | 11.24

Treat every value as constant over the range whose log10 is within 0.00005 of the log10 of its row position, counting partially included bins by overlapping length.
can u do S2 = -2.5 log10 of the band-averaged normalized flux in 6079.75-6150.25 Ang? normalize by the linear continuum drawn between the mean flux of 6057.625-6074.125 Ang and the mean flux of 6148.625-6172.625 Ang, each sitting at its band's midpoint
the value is -0.03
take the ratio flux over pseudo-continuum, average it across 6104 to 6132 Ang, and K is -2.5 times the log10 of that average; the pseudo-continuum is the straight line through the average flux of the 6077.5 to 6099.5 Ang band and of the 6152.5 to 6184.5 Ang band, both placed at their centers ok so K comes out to 0.01 mag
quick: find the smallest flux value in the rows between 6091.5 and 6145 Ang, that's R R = 8.981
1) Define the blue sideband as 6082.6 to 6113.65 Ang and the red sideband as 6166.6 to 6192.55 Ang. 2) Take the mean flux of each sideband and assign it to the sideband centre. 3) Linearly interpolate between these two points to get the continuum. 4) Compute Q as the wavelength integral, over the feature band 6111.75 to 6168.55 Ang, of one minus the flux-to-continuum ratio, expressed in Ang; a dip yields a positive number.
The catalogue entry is 1.07 Ang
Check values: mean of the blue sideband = 11.5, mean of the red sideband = 11.2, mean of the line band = 11.1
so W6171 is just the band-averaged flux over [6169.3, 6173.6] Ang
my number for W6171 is 9.62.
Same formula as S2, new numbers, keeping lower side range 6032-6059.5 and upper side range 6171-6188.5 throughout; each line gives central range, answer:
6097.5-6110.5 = 0.04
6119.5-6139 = 0.03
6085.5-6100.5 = 0.00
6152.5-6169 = 0.08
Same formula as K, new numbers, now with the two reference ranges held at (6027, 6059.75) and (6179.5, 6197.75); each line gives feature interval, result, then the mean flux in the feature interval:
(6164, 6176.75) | 0.16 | 10.1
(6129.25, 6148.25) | 0.03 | 11.4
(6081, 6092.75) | 0.02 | 11.6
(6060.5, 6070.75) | 0.03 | 11.5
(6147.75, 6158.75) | 0.00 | 11.7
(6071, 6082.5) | -0.02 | 12.1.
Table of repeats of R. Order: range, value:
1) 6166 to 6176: 8.34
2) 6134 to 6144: 9.162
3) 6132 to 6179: 6.268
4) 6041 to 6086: 10.73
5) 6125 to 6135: 11.28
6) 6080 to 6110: 9.576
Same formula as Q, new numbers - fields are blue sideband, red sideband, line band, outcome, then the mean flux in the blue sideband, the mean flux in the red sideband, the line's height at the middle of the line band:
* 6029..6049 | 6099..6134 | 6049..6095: -0.20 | 12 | 11.4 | 11.7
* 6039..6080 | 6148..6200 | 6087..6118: 0.28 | 11.9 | 11.1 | 11.6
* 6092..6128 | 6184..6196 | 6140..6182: 1.93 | 11.4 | 11.6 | 11.5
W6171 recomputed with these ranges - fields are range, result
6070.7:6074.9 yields 12.3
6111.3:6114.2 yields 11.4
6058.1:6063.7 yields 11.8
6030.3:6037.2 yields 12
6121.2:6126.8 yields 10.3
